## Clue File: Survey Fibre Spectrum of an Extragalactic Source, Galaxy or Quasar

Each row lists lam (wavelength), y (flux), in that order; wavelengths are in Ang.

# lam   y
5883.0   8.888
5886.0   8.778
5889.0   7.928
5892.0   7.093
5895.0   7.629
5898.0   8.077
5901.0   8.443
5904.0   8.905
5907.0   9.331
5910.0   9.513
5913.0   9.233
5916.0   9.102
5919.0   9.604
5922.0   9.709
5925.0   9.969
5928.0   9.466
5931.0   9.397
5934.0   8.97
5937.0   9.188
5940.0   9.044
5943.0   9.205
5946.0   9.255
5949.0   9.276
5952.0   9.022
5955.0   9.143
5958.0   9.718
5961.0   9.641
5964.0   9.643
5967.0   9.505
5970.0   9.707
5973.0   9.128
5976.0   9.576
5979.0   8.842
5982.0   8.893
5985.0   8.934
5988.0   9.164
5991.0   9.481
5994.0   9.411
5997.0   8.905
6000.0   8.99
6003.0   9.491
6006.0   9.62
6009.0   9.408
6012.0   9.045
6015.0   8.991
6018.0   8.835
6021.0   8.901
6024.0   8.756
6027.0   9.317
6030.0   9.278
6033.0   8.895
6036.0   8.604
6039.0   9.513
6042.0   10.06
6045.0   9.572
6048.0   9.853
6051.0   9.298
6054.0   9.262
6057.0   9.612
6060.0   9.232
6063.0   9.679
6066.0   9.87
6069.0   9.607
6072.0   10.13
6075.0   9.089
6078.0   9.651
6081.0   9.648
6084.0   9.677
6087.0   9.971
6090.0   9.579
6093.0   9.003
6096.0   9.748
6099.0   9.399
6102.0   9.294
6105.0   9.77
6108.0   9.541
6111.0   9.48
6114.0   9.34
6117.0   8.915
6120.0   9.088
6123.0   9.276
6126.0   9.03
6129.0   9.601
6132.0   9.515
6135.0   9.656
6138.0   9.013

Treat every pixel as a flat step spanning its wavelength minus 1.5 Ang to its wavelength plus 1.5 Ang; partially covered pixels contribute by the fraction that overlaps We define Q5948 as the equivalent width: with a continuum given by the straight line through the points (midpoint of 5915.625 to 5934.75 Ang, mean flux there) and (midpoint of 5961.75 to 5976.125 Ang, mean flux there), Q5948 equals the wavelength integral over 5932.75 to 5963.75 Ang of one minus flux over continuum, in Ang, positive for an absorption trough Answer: 0.8 Ang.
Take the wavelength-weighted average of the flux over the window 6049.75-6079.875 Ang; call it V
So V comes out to 9.55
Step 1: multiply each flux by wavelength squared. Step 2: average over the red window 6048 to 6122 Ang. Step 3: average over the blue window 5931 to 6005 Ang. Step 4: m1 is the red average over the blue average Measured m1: 1.1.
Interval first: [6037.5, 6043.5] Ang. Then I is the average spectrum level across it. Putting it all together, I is 9.79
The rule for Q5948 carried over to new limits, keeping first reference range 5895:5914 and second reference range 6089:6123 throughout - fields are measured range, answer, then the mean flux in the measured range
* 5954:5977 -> -1.4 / 9.51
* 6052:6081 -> -1.0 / 9.57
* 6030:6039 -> 0.2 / 8.96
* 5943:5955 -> -0.3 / 9.18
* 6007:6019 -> 0.0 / 9.1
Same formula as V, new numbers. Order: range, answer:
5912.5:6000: 9.31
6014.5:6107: 9.43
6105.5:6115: 9.49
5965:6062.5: 9.26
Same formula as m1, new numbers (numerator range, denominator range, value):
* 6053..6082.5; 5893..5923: 1.13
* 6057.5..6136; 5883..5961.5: 1.12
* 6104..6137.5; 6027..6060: 1.02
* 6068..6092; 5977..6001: 1.09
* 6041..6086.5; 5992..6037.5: 1.07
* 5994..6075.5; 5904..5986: 1.03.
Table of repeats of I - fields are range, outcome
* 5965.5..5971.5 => 9.61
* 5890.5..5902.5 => 7.81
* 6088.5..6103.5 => 9.4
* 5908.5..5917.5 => 9.28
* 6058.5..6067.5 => 9.59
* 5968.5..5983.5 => 9.23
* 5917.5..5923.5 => 9.66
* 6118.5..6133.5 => 9.3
